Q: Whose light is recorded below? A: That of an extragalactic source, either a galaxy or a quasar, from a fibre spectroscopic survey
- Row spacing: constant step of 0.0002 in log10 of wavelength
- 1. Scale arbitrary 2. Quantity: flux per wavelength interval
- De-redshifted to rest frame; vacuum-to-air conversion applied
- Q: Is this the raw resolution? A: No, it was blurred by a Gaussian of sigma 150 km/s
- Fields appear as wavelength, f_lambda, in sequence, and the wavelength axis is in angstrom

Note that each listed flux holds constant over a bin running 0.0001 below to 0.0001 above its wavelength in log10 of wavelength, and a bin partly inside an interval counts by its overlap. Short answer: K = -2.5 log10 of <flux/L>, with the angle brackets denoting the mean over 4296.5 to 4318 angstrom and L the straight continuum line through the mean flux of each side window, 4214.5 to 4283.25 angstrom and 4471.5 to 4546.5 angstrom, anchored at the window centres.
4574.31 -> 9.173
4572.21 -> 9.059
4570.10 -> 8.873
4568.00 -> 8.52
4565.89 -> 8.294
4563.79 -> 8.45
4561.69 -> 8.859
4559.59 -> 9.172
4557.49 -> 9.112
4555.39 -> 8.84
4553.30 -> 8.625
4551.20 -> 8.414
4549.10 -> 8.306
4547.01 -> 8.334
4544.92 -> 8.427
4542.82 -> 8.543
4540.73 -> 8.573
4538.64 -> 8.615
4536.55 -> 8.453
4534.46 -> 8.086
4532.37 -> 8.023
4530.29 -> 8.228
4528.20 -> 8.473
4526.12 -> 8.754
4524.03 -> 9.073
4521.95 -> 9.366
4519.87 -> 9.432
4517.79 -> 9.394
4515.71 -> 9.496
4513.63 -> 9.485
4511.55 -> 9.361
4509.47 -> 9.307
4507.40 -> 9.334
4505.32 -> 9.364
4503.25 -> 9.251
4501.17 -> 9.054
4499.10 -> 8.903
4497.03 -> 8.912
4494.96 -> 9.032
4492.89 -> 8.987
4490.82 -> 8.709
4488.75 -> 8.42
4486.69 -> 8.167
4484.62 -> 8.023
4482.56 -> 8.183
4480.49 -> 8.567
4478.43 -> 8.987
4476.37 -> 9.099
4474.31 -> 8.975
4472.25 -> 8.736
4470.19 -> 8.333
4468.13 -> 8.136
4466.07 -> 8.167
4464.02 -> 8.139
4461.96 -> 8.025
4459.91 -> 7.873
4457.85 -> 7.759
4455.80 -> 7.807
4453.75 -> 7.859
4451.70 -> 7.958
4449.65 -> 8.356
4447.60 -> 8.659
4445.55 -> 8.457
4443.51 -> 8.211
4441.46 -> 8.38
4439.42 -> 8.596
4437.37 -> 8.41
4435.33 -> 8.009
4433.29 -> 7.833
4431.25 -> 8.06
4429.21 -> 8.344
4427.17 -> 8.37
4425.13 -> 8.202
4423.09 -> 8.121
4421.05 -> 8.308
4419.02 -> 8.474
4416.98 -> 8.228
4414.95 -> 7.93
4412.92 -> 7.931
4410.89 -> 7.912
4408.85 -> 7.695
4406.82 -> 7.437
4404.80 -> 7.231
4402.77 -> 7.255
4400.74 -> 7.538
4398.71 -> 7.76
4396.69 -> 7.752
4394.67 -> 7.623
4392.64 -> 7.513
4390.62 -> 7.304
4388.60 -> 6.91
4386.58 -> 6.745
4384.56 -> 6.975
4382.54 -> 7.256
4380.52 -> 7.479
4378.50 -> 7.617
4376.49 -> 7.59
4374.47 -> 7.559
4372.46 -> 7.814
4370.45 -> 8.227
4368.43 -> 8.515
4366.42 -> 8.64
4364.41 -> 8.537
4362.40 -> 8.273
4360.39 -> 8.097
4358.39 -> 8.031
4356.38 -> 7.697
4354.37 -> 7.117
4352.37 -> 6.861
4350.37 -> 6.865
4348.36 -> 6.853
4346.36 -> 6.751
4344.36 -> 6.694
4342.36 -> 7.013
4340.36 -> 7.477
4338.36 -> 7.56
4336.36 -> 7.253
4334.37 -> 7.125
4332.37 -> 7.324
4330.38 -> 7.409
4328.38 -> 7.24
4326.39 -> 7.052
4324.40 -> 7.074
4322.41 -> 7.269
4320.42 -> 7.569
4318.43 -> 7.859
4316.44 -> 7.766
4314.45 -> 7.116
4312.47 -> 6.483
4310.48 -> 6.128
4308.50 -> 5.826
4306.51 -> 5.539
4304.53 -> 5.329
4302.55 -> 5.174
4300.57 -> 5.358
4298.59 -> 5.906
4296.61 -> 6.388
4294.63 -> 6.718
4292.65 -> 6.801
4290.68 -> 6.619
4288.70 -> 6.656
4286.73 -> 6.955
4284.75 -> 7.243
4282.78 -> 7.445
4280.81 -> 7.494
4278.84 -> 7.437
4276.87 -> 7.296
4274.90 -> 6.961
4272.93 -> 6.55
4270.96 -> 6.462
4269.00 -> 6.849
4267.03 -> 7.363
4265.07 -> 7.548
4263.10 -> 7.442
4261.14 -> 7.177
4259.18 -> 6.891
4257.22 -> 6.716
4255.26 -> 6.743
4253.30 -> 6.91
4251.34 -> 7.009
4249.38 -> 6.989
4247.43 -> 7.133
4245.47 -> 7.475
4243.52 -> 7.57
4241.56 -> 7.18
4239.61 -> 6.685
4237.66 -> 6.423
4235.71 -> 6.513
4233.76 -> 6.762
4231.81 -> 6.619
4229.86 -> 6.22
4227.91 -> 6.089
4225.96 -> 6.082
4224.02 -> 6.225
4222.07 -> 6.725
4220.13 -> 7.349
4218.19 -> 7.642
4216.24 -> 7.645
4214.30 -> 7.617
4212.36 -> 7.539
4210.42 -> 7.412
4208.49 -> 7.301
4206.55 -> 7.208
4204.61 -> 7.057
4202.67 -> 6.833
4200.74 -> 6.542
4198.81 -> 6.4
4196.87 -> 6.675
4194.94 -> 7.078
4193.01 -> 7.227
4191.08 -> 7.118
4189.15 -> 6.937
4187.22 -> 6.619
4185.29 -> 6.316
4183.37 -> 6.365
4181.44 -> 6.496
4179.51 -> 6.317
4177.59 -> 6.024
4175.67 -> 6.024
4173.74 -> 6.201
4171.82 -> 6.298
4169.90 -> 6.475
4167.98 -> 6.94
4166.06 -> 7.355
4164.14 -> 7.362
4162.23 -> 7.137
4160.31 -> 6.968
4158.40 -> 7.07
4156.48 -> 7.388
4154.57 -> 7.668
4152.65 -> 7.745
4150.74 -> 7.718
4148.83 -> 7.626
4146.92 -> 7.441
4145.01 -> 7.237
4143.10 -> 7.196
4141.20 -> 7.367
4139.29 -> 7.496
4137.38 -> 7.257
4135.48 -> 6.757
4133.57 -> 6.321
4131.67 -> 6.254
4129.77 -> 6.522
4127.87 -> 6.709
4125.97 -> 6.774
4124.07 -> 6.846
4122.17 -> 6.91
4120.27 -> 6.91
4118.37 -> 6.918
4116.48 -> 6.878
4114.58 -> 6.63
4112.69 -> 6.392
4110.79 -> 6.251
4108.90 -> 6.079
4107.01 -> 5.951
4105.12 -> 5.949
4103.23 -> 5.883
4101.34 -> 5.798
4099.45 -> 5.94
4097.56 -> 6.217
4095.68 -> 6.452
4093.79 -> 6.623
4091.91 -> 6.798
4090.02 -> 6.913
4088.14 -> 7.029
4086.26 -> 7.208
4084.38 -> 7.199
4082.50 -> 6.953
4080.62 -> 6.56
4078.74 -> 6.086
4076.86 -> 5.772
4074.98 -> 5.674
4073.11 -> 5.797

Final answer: 0.20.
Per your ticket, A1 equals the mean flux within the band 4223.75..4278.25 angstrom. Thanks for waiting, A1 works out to 6.87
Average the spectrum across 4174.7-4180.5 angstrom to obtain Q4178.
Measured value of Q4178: 6.12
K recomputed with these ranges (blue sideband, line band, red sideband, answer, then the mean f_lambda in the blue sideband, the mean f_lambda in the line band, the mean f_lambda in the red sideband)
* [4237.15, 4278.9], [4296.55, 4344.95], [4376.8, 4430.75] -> 0.09 mag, 7.03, 6.77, 7.69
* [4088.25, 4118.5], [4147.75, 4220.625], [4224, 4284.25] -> -0.05 mag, 6.36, 6.99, 6.93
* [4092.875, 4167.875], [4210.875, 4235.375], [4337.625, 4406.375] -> 0.03 mag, 6.82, 6.88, 7.5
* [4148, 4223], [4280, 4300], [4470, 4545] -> 0.12 mag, 6.98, 6.79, 8.82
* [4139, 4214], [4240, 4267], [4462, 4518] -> 0.04 mag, 6.98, 7.14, 8.81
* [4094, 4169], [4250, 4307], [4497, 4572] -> 0.12 mag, 6.83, 6.73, 8.83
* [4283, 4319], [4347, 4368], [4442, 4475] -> -0.09 mag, 6.44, 7.71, 8.21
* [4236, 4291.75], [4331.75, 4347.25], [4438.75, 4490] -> 0.06 mag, 7.04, 7.15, 8.32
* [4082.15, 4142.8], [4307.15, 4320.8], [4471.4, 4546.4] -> 0.13 mag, 6.63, 6.9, 8.82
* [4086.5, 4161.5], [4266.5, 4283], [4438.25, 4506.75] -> 0.07 mag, 6.8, 7.07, 8.49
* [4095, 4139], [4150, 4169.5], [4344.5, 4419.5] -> -0.10 mag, 6.48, 7.31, 7.6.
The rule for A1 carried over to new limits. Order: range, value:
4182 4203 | 6.73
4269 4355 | 6.84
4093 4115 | 6.17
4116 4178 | 6.97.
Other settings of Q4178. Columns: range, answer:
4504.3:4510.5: 9.34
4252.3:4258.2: 6.79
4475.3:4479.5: 9.05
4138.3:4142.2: 7.43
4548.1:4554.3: 8.44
